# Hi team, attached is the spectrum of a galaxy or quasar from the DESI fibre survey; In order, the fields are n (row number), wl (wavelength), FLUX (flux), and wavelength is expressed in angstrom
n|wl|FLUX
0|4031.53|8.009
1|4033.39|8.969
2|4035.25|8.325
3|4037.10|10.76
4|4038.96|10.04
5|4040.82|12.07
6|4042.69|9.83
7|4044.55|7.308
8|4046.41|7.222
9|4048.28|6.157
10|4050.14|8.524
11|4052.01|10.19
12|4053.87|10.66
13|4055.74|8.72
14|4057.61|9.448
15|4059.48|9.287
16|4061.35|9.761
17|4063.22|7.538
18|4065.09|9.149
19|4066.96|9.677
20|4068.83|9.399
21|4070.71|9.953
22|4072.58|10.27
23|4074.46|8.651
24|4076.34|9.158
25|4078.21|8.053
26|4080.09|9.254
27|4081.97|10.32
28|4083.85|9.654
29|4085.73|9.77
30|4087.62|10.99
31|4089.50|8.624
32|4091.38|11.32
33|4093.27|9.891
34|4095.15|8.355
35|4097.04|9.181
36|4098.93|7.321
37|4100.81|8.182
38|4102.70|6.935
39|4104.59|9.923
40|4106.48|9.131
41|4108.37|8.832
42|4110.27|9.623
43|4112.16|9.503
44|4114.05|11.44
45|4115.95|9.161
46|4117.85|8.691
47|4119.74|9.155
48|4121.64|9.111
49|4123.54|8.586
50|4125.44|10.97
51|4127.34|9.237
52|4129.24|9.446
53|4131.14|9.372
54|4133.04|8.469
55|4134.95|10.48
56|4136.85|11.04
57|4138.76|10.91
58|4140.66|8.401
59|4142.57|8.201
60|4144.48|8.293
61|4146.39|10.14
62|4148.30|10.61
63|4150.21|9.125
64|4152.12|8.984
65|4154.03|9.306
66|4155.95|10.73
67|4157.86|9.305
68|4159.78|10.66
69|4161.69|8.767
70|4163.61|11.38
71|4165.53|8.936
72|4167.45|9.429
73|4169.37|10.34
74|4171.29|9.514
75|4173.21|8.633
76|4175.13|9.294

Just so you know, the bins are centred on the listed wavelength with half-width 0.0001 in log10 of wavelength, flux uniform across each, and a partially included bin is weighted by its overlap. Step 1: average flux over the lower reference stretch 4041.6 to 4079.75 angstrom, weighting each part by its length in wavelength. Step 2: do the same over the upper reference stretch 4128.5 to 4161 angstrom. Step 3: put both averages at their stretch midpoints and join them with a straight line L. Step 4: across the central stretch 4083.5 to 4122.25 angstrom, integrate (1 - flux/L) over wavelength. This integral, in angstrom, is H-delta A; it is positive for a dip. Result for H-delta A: 0.1 angstrom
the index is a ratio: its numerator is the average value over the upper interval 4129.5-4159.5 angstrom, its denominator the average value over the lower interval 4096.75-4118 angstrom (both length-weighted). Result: 1.1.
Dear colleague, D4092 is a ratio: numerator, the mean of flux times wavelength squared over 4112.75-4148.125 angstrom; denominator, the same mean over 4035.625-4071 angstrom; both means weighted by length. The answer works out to 1.07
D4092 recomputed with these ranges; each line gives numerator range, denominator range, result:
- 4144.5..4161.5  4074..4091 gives 1.06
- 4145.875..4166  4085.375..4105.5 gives 1.11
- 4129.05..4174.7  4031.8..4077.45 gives 1.10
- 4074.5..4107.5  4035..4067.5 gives 1.02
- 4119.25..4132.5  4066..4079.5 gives 1.04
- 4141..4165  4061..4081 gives 1.09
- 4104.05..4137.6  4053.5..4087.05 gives 1.05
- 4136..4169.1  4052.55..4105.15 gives 1.08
